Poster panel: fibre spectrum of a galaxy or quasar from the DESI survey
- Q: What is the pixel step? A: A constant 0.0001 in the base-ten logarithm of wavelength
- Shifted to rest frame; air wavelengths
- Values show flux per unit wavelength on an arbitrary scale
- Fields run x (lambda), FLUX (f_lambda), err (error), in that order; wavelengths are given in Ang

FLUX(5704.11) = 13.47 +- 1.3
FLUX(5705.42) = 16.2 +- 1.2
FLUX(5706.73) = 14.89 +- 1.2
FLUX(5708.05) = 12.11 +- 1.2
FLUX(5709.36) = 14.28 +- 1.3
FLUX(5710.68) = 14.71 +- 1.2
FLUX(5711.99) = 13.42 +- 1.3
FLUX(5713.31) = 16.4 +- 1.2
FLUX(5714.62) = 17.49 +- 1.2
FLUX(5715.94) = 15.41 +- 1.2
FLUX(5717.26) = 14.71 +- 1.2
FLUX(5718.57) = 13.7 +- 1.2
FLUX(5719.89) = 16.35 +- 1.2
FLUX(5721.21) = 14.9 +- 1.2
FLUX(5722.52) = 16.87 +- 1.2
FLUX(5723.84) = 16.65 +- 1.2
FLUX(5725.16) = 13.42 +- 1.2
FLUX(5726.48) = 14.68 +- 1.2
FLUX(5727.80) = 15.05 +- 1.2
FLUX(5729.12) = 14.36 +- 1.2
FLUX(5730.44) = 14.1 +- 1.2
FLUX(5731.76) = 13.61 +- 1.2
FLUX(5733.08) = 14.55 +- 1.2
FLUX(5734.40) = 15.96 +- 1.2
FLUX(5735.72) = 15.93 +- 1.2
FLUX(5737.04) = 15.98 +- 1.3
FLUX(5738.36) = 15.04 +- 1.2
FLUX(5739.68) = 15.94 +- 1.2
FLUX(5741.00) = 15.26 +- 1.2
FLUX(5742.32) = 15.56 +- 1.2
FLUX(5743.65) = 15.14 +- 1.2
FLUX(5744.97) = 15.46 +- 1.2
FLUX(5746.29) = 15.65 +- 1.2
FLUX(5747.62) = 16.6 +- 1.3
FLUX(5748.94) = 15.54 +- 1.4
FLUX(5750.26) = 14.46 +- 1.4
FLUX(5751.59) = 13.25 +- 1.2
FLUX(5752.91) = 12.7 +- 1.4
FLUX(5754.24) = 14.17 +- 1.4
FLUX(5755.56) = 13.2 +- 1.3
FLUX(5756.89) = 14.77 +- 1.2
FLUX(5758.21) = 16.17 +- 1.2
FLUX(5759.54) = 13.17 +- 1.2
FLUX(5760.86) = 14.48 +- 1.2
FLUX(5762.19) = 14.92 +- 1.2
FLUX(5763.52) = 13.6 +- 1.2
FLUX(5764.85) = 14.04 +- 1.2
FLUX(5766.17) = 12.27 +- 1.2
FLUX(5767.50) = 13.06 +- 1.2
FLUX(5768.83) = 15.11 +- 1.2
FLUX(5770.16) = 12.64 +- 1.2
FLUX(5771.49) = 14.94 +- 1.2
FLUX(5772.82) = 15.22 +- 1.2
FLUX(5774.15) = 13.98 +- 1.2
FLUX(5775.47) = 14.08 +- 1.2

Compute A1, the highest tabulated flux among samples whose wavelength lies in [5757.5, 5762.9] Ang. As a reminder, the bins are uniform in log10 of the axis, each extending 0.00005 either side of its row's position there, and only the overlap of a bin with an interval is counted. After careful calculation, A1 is 16.17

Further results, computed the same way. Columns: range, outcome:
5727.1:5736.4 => 15.96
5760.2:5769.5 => 15.11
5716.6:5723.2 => 16.87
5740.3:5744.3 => 15.56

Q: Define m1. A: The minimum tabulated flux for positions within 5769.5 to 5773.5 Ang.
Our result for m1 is 12.64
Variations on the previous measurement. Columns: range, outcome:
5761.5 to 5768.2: 12.27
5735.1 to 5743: 15.04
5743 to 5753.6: 12.7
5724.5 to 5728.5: 13.42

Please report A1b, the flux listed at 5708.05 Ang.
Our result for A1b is 12.11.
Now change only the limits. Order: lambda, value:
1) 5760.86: 14.48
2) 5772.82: 15.22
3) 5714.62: 17.49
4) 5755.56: 13.2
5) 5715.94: 15.41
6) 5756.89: 14.77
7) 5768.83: 15.11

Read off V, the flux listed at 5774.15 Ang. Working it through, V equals 13.98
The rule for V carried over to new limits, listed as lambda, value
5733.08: 14.55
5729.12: 14.36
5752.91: 12.7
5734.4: 15.96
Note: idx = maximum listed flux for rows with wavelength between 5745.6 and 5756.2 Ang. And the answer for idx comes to 16.6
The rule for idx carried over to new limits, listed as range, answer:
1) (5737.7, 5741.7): 15.94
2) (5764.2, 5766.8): 14.04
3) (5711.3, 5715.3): 17.49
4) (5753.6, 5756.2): 14.17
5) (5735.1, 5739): 15.98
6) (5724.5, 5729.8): 15.05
